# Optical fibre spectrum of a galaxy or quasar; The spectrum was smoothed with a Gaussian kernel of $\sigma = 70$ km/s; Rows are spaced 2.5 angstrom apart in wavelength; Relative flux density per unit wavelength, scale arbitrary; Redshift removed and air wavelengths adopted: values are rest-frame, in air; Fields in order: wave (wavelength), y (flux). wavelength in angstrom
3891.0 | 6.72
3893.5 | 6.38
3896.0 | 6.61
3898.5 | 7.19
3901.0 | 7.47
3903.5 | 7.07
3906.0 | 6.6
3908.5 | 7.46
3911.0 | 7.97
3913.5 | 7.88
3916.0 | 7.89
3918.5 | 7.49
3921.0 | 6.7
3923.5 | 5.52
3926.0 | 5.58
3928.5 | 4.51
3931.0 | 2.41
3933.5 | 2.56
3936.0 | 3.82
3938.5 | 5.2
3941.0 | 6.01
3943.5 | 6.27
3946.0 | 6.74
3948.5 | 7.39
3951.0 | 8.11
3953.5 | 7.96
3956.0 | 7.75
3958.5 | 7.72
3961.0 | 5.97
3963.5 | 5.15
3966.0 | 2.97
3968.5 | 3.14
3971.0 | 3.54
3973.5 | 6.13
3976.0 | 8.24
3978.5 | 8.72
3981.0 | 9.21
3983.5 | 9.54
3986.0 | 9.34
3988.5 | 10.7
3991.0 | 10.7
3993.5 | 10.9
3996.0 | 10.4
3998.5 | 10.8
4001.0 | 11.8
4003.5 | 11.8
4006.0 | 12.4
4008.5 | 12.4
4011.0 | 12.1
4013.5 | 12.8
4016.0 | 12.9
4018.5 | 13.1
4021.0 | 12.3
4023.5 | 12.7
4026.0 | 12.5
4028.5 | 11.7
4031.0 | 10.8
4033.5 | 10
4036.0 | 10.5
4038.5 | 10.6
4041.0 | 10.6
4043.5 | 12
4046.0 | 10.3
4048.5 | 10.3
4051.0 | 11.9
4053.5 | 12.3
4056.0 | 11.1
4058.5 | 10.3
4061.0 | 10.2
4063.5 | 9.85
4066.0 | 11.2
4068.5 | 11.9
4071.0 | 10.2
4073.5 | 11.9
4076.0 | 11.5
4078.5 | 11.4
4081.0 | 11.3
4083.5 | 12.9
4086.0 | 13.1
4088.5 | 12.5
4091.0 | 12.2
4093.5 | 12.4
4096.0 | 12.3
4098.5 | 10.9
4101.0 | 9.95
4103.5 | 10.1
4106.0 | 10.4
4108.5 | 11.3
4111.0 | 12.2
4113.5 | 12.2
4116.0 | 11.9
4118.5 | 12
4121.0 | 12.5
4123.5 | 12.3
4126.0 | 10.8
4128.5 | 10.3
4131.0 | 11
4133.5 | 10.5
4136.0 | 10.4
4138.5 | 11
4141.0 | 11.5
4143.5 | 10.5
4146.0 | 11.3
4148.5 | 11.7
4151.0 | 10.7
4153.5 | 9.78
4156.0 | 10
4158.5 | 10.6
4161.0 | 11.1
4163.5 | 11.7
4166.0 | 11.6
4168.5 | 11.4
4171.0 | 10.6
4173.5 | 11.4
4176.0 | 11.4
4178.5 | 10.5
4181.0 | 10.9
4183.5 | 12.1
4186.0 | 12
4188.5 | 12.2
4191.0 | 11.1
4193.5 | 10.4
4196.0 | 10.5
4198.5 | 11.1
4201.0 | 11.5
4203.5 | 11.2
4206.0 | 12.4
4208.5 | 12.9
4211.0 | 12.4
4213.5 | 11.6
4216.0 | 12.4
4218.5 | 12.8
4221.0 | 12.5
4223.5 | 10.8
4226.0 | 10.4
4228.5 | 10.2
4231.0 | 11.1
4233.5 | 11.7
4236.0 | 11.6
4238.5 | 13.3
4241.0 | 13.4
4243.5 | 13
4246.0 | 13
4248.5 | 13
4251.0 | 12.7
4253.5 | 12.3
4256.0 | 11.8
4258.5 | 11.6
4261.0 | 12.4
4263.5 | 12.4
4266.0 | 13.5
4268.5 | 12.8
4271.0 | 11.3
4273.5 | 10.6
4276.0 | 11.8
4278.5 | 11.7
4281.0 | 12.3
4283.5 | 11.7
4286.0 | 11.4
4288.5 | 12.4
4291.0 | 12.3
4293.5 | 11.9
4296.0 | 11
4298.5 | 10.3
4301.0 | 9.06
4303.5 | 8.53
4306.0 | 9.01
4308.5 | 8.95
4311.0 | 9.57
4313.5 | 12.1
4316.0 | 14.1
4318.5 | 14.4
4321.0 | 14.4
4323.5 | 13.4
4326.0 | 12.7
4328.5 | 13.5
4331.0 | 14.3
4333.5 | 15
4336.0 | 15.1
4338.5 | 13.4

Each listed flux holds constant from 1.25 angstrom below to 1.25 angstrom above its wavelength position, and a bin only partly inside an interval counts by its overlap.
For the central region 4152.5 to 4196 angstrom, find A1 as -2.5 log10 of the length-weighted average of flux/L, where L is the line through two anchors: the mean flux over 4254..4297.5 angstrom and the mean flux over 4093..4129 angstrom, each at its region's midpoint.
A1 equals 0.05 mag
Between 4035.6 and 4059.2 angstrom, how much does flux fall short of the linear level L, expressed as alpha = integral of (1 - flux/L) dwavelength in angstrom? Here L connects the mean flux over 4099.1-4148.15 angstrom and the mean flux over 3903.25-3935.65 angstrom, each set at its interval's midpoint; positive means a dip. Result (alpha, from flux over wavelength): -4.5 angstrom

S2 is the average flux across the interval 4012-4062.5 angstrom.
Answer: 11.4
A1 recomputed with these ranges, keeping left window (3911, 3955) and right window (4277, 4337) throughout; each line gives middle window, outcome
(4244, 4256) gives -0.141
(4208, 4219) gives -0.173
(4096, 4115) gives -0.250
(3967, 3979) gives 0.176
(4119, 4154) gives -0.188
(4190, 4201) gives -0.061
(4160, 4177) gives -0.154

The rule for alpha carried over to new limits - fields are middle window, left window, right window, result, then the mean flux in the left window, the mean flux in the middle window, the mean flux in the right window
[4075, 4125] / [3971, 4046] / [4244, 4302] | -2.5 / 10.8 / 11.8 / 11.9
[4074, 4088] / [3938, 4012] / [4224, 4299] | -3.5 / 8.32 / 12.1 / 12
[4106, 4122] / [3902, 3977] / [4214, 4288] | -4.2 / 6.06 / 11.9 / 12.1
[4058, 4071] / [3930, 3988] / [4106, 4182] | -2.3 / 6.33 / 10.7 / 11.2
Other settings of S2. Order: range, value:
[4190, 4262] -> 11.9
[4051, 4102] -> 11.5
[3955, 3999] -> 7.78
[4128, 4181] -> 10.9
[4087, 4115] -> 11.5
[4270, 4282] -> 11.5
